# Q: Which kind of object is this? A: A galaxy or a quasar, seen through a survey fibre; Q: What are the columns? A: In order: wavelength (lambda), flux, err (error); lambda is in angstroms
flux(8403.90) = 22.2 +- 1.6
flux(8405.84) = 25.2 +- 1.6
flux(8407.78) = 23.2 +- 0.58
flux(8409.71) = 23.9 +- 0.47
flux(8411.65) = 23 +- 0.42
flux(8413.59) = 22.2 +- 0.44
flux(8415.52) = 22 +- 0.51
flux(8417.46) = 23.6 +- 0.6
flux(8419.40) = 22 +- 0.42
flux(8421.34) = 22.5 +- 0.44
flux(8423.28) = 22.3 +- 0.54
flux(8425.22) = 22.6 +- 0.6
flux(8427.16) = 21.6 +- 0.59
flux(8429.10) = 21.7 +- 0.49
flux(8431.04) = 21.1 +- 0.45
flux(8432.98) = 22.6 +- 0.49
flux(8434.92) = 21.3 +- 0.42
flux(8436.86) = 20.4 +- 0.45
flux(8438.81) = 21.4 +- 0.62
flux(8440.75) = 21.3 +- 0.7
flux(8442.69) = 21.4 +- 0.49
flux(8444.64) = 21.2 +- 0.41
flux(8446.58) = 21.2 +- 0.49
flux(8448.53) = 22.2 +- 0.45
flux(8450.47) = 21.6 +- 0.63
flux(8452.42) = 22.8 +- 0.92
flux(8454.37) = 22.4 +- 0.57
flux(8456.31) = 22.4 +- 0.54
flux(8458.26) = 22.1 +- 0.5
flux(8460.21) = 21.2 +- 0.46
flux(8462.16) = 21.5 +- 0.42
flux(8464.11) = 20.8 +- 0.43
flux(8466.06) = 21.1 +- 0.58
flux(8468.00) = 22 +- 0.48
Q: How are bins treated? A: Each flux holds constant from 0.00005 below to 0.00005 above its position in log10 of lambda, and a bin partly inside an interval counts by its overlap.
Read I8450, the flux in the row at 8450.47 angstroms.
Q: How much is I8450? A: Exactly 21.6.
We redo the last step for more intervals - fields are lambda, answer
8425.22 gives 22.6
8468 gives 22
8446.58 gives 21.2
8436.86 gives 20.4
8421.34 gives 22.5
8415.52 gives 22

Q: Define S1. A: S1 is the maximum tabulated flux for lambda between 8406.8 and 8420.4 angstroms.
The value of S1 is 23.9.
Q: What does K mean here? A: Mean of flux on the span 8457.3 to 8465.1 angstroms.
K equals 21.4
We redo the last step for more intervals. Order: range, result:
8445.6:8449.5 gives 21.7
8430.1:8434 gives 21.9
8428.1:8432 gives 21.4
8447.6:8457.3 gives 22.3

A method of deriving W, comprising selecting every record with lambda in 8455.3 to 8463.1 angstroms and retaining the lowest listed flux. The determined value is 21.2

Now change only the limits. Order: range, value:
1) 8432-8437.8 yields 20.4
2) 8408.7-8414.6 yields 22.2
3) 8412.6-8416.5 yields 22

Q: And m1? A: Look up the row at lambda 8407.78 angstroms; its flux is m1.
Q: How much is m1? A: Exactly 23.2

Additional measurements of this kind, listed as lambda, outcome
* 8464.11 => 20.8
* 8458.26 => 22.1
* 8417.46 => 23.6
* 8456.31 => 22.4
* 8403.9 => 22.2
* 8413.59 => 22.2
